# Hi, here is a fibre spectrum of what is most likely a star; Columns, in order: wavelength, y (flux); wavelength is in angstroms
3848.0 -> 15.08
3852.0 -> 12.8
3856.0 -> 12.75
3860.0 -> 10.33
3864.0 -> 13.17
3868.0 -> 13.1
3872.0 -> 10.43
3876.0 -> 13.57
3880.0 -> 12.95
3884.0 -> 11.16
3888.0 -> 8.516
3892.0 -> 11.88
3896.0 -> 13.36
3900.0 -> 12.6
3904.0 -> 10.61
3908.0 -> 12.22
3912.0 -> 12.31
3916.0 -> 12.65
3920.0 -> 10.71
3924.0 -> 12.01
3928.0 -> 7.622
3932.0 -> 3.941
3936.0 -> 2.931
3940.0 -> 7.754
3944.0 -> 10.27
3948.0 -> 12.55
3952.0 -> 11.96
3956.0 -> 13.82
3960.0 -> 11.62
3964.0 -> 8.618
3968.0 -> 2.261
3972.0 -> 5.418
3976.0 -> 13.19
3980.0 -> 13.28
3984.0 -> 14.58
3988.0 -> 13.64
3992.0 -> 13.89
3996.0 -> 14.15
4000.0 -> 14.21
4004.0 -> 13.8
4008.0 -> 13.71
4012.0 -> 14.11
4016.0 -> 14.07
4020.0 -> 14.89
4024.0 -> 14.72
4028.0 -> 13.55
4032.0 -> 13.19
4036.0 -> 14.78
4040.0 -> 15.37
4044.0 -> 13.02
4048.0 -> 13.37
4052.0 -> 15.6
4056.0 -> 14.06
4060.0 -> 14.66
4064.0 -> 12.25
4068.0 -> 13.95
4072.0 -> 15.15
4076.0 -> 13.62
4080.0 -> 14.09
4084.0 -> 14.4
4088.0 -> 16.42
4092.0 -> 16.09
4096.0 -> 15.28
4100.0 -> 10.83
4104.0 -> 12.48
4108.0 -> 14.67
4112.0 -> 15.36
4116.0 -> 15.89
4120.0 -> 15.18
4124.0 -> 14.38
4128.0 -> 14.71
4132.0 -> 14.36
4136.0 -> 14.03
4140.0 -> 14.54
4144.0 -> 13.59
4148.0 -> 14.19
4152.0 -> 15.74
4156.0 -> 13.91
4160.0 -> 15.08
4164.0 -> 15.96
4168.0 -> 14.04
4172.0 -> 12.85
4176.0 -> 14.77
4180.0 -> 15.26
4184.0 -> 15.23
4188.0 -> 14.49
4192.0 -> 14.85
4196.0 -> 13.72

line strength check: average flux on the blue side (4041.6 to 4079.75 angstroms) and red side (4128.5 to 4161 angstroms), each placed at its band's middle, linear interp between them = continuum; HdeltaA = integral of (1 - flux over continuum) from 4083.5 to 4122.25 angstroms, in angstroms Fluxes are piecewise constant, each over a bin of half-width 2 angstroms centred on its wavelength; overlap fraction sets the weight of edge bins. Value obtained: -1.3 angstroms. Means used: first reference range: 14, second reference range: 14.4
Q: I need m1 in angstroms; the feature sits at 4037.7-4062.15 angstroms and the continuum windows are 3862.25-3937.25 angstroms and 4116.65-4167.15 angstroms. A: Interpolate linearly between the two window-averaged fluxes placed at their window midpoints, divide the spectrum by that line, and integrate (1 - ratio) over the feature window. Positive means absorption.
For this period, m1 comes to -2.0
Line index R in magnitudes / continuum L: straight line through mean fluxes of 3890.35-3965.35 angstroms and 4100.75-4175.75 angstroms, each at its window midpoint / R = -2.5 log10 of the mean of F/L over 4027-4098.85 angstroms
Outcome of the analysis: -0.10 mag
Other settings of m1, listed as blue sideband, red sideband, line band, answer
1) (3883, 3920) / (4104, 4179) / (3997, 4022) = -2.2 angstroms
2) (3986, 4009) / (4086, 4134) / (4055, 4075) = 0.5 angstroms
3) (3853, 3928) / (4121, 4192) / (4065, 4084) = -0.6 angstroms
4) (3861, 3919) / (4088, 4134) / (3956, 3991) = 6.3 angstroms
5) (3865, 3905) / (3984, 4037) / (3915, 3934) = 5.0 angstroms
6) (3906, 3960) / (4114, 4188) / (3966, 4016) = -3.9 angstroms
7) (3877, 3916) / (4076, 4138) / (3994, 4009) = -0.9 angstroms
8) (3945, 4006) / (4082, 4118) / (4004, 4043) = -4.1 angstroms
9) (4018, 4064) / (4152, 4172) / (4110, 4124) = -0.8 angstroms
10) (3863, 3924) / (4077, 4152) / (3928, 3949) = 8.8 angstroms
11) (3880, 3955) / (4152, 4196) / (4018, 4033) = -2.4 angstroms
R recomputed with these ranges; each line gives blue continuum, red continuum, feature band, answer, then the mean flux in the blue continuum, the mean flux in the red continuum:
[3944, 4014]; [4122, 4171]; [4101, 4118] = -0.03 mag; 12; 14.5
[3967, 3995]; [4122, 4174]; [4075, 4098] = -0.14 mag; 11.3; 14.4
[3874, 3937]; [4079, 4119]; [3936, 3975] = 0.27 mag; 10.7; 14.6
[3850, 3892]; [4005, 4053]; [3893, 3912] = 0.01 mag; 11.9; 14.2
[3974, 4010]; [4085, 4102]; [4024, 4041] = 0.00 mag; 13.8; 14.6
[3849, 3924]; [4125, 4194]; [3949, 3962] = 0.01 mag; 12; 14.6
